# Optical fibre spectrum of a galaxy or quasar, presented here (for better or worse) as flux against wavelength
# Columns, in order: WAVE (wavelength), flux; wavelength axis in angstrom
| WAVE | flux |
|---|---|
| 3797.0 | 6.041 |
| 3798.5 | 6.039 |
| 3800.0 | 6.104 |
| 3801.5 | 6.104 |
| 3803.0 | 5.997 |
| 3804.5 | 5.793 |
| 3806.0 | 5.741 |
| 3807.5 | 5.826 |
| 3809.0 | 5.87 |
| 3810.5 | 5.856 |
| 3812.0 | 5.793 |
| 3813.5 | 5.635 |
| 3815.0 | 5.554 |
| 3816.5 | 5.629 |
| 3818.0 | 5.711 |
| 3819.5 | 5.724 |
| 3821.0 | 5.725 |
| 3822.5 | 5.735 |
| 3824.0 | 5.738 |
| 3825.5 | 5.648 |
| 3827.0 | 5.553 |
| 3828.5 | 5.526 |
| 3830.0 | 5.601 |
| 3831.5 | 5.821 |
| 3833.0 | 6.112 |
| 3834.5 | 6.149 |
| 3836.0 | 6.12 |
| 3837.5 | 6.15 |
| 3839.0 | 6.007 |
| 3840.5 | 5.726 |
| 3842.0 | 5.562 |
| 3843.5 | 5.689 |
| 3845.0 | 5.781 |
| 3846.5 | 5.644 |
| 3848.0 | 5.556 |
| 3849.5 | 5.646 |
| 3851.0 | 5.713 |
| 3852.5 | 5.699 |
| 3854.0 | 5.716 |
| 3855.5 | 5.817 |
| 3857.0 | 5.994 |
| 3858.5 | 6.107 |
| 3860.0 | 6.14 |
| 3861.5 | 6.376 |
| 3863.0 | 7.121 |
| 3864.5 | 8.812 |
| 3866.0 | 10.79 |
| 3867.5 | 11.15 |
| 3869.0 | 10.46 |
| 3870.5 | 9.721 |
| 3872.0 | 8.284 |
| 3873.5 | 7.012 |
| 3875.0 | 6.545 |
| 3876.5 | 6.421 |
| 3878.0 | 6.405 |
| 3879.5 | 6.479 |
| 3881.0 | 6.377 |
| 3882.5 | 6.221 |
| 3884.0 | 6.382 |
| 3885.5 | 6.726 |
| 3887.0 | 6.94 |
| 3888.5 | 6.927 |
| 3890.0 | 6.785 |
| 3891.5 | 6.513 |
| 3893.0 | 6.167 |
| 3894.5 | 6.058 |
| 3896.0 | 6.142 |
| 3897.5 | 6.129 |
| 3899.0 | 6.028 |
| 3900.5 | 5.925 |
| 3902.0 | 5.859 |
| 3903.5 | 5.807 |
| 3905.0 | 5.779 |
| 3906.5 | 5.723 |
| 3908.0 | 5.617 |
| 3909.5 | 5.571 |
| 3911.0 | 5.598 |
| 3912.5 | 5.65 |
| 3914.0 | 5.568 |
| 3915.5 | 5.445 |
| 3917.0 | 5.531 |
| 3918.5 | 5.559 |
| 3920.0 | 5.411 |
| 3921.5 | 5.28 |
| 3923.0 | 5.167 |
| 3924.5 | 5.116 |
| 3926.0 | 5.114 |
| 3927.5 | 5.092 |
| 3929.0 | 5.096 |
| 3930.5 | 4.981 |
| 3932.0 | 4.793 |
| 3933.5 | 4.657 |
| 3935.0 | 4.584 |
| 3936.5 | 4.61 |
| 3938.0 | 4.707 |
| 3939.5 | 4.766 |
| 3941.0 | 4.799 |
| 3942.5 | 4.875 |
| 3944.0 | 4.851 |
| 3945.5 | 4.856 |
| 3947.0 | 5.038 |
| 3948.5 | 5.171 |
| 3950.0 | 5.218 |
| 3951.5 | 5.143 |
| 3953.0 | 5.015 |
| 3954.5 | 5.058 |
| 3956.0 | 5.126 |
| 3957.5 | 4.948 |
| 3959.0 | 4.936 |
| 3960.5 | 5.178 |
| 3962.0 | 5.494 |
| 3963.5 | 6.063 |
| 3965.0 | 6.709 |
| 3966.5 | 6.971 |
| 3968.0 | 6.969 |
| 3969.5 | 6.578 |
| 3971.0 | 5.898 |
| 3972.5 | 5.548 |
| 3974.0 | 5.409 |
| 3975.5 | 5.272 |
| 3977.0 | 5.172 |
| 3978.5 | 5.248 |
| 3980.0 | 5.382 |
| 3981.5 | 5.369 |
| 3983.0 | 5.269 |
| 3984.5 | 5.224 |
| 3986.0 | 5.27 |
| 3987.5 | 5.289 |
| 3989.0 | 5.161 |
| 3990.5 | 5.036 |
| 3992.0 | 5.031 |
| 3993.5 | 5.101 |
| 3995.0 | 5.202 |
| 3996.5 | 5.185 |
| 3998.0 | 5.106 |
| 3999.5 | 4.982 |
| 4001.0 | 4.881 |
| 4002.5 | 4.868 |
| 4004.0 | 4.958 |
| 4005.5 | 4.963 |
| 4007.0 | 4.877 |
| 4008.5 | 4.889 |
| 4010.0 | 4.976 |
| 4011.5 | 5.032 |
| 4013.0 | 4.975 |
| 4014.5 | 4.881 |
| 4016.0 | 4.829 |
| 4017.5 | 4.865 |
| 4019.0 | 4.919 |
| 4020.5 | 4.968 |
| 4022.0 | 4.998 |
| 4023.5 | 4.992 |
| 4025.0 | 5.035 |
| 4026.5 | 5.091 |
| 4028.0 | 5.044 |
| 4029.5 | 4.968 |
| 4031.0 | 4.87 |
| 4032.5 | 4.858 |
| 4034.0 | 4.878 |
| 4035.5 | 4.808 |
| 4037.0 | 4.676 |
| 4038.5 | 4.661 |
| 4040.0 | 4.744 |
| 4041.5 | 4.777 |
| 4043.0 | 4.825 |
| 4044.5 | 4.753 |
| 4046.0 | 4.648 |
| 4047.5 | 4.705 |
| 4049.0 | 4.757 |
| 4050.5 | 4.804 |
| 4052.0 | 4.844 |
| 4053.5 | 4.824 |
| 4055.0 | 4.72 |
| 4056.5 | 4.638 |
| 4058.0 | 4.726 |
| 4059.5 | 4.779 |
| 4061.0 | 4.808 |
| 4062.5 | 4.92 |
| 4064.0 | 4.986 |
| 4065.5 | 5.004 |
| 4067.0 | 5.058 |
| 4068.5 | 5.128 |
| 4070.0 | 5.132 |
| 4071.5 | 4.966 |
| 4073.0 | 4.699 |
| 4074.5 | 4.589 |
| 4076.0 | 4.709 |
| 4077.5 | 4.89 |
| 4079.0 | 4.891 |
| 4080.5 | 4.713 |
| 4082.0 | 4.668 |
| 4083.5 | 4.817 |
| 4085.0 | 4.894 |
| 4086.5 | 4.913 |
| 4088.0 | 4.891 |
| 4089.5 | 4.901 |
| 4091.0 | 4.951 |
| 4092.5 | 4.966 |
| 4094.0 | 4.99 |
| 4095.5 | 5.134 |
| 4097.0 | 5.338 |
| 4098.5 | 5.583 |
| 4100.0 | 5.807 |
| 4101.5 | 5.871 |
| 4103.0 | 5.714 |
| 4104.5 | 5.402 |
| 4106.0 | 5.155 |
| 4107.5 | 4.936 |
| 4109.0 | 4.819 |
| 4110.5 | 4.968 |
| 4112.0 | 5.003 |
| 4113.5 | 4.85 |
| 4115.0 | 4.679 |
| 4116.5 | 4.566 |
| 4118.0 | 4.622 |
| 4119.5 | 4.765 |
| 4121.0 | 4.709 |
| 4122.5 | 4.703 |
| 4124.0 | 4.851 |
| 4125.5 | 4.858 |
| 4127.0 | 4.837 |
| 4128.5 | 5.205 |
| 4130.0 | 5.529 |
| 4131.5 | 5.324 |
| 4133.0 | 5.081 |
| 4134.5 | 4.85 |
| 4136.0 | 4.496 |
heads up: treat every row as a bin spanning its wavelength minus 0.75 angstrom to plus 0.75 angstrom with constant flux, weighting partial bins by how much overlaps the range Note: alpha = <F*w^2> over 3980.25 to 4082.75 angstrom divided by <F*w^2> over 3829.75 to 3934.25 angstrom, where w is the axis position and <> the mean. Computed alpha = 0.85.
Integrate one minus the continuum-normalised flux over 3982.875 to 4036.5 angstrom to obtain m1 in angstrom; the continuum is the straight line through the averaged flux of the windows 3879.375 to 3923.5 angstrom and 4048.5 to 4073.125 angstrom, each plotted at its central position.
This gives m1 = 2.3 angstrom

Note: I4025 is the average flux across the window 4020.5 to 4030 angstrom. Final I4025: 5.02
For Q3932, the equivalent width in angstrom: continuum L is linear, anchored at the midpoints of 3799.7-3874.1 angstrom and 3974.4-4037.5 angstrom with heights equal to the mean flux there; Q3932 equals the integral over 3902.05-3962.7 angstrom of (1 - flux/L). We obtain 4.7 angstrom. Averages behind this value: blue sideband 6.35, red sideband 5.04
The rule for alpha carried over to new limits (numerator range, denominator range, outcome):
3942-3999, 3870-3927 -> 0.91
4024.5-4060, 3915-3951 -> 1.01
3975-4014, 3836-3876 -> 0.80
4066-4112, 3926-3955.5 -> 1.11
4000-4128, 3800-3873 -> 0.87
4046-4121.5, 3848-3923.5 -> 0.84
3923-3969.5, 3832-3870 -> 0.82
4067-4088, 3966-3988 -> 0.90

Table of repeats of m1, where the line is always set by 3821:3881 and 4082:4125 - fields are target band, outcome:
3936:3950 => 2.62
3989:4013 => 2.71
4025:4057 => 3.51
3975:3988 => 1.10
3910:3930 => 2.57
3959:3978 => -0.14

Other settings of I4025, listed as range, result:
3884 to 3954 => 5.49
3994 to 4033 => 4.97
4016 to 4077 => 4.85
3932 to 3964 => 4.99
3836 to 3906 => 6.63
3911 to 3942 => 5.11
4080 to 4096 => 4.89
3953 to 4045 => 5.18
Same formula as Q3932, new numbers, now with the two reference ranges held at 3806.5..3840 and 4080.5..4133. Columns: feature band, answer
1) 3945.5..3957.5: 0.8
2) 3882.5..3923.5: -2.7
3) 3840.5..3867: -3.2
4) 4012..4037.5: 1.6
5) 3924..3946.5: 2.6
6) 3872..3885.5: -2.3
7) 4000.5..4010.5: 0.7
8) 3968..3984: -0.6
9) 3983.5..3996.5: 0.4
